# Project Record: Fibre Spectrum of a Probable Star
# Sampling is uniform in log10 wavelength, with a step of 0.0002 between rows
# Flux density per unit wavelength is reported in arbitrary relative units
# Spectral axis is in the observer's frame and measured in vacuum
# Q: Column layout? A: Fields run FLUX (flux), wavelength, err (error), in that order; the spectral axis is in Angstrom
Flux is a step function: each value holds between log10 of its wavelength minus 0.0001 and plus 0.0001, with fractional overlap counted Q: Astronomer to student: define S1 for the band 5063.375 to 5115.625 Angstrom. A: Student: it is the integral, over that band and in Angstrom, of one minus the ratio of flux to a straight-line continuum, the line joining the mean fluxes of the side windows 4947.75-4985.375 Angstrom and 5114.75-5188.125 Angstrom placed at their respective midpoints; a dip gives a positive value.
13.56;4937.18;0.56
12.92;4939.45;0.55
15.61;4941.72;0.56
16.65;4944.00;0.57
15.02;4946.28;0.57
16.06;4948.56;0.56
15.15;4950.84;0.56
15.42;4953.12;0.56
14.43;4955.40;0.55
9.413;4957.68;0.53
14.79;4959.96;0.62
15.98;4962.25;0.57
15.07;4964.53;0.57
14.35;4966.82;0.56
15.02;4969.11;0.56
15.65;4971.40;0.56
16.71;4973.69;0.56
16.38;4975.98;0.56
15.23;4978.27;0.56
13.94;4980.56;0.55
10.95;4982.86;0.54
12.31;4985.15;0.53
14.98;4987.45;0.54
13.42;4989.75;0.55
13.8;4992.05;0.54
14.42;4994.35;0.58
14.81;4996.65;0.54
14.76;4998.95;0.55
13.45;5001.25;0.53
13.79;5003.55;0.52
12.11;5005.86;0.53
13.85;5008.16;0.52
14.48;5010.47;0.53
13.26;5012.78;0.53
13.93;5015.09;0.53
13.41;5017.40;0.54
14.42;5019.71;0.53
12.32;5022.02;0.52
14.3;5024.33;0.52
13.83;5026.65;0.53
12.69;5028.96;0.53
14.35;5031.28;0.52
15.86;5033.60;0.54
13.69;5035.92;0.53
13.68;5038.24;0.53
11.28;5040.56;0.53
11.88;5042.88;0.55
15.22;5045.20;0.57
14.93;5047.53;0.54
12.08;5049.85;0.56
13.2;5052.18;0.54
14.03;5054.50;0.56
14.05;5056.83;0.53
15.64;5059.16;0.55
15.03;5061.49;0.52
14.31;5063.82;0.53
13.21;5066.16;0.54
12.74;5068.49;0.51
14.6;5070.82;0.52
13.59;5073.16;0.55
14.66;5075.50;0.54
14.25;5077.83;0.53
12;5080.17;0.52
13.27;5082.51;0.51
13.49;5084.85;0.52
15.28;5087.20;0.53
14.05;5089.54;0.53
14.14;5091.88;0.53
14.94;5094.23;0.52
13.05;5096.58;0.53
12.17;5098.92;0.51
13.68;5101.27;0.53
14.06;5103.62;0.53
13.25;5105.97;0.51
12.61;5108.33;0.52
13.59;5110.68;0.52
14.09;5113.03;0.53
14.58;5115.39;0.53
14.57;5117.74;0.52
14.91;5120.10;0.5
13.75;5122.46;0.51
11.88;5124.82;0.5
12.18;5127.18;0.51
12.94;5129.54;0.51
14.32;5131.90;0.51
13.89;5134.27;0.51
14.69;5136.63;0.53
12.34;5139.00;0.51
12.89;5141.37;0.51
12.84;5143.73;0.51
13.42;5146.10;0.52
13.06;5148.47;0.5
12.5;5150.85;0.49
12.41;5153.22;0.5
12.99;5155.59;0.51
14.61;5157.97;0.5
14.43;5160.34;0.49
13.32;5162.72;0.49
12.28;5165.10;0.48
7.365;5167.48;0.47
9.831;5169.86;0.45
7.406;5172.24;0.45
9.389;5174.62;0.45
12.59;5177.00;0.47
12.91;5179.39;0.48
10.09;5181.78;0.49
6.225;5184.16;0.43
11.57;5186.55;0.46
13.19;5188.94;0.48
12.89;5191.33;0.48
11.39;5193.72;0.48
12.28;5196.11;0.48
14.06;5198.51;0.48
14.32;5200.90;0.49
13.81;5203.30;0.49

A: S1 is -2.5 Angstrom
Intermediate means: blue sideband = 14.6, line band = 13.7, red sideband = 12.3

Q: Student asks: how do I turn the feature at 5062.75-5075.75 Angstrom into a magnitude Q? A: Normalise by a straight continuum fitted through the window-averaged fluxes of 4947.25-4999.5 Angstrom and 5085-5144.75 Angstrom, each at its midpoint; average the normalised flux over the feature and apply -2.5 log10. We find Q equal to 0.01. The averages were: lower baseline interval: 14.5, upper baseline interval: 13.6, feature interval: 13.8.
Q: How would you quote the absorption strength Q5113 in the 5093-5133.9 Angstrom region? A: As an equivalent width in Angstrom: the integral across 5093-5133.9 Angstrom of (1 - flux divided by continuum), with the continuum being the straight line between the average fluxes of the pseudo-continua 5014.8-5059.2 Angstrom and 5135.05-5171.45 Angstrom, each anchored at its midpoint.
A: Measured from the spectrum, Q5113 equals -2.0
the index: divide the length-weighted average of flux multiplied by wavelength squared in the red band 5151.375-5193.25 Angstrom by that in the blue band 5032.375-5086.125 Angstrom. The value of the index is 0.9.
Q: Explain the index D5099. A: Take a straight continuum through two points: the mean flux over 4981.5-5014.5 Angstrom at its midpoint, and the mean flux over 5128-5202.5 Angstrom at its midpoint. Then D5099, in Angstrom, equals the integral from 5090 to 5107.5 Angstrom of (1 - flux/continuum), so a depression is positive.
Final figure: -1.2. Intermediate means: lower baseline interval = 13.6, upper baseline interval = 12.2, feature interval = 13.6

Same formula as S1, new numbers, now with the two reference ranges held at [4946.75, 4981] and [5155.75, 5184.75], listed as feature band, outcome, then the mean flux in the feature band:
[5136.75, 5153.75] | -2.1 Angstrom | 12.9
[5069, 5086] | -1.2 Angstrom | 13.7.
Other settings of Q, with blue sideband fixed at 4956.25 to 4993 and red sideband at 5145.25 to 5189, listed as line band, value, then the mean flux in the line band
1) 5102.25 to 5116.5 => -0.114 mag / 13.7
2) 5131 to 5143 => -0.141 mag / 13.6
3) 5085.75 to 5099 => -0.123 mag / 14.1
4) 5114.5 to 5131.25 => -0.120 mag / 13.6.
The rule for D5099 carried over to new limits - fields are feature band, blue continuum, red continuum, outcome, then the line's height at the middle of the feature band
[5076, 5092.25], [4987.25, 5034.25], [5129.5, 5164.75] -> -0.2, 13.6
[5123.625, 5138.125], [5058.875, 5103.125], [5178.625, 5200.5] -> -0.5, 12.9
